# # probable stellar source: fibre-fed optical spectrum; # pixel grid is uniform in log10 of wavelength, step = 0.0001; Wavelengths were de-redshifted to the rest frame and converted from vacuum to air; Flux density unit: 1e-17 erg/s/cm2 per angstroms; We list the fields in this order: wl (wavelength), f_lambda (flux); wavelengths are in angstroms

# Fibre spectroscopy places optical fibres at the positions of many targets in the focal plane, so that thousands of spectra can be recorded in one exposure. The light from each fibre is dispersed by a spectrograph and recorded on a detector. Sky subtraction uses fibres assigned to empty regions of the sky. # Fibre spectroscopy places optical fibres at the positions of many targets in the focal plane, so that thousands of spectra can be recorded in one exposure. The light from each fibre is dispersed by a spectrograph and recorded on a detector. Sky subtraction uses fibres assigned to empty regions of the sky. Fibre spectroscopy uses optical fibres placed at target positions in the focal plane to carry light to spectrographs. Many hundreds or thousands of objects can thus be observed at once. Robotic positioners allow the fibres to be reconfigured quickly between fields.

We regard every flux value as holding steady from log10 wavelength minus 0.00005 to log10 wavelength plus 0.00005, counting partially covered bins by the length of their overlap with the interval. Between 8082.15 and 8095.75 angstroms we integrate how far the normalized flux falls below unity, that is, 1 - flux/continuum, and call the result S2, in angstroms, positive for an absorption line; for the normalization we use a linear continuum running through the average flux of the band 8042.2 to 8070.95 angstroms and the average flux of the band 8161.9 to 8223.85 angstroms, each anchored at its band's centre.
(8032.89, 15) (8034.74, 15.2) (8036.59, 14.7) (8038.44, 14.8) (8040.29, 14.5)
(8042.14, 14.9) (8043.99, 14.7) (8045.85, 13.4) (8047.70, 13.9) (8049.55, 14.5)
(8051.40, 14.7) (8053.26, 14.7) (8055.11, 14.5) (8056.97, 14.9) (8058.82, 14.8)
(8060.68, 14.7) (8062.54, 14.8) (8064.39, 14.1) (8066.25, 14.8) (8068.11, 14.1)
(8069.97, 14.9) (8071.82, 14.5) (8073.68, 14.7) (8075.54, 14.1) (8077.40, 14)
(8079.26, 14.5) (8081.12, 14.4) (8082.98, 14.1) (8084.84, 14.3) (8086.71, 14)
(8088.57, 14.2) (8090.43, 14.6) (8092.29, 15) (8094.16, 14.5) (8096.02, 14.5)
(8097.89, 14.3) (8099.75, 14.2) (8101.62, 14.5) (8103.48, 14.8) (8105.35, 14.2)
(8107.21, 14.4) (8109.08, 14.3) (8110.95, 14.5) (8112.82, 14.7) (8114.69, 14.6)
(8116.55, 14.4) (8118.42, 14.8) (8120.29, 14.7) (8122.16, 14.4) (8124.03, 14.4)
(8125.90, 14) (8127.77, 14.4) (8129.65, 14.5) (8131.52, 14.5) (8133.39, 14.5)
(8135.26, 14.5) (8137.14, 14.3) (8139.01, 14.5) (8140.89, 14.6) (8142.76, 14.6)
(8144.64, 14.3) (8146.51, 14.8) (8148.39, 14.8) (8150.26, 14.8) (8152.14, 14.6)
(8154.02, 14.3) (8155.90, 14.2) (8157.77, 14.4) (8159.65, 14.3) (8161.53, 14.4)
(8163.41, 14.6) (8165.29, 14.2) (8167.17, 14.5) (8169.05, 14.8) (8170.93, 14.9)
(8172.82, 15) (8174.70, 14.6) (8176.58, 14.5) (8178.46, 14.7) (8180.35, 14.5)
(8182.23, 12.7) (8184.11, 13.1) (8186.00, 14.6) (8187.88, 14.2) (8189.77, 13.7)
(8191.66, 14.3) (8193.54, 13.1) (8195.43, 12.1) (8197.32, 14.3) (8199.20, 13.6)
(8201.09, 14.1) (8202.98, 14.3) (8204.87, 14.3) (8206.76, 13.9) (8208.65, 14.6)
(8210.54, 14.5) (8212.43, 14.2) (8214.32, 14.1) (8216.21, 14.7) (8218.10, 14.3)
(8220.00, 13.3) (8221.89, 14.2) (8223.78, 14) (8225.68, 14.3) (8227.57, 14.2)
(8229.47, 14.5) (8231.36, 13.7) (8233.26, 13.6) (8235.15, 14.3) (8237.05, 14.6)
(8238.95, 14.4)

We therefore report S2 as 0.0 angstroms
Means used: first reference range 14.5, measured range 14.4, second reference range 14.1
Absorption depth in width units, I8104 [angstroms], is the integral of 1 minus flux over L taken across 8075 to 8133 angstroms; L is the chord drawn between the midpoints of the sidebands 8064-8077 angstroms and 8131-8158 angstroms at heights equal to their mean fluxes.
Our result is 0.27 angstroms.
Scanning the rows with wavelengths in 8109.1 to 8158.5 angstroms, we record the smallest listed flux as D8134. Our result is 14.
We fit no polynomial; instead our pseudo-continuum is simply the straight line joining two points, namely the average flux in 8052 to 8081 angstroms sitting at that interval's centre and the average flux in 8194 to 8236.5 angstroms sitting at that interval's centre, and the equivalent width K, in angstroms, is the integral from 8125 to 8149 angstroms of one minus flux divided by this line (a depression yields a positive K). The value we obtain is -0.3 angstroms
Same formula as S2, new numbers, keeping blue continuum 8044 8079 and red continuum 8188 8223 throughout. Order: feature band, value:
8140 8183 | -1.1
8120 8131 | -0.1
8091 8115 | -0.3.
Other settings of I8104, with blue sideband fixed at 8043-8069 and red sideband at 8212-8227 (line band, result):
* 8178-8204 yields 0.7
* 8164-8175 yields -0.3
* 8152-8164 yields -0.1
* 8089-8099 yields -0.1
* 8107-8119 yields -0.1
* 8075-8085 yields 0.1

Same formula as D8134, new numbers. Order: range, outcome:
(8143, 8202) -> 12.1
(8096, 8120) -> 14.2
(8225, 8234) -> 13.6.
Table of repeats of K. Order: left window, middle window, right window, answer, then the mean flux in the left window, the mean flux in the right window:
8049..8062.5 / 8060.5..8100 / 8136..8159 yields 0.6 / 14.7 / 14.5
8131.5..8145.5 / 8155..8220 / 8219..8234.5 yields 0.1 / 14.5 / 14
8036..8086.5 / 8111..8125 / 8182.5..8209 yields -0.4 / 14.5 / 13.8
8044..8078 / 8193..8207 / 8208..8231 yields 0.5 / 14.5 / 14.2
